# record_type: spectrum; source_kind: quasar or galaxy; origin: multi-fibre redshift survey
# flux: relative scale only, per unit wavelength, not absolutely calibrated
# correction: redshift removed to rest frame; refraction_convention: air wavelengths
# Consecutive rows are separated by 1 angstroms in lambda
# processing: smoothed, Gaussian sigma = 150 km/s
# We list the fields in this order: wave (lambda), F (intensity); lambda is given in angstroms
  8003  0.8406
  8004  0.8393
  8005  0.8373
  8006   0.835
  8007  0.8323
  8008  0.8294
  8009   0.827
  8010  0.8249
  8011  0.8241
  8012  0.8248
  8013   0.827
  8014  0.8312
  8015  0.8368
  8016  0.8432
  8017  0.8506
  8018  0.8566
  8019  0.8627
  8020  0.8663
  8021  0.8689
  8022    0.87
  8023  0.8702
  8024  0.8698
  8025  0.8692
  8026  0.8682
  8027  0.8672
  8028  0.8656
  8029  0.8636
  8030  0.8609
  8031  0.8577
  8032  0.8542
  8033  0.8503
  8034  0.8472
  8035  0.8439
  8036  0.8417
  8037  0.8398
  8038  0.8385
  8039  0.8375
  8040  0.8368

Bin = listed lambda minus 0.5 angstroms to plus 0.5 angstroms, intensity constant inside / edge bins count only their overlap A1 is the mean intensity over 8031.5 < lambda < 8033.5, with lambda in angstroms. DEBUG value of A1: 0.852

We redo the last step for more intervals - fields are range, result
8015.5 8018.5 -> 0.85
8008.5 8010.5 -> 0.826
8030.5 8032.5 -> 0.856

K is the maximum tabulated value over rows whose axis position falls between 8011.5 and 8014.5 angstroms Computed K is 0.8312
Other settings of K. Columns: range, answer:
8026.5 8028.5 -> 0.8672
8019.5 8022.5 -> 0.87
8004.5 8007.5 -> 0.8373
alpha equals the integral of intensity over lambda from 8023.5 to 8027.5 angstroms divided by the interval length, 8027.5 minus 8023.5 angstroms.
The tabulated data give 0.869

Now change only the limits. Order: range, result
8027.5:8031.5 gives 0.862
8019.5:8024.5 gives 0.869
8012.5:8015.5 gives 0.832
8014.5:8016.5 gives 0.84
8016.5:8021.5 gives 0.861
